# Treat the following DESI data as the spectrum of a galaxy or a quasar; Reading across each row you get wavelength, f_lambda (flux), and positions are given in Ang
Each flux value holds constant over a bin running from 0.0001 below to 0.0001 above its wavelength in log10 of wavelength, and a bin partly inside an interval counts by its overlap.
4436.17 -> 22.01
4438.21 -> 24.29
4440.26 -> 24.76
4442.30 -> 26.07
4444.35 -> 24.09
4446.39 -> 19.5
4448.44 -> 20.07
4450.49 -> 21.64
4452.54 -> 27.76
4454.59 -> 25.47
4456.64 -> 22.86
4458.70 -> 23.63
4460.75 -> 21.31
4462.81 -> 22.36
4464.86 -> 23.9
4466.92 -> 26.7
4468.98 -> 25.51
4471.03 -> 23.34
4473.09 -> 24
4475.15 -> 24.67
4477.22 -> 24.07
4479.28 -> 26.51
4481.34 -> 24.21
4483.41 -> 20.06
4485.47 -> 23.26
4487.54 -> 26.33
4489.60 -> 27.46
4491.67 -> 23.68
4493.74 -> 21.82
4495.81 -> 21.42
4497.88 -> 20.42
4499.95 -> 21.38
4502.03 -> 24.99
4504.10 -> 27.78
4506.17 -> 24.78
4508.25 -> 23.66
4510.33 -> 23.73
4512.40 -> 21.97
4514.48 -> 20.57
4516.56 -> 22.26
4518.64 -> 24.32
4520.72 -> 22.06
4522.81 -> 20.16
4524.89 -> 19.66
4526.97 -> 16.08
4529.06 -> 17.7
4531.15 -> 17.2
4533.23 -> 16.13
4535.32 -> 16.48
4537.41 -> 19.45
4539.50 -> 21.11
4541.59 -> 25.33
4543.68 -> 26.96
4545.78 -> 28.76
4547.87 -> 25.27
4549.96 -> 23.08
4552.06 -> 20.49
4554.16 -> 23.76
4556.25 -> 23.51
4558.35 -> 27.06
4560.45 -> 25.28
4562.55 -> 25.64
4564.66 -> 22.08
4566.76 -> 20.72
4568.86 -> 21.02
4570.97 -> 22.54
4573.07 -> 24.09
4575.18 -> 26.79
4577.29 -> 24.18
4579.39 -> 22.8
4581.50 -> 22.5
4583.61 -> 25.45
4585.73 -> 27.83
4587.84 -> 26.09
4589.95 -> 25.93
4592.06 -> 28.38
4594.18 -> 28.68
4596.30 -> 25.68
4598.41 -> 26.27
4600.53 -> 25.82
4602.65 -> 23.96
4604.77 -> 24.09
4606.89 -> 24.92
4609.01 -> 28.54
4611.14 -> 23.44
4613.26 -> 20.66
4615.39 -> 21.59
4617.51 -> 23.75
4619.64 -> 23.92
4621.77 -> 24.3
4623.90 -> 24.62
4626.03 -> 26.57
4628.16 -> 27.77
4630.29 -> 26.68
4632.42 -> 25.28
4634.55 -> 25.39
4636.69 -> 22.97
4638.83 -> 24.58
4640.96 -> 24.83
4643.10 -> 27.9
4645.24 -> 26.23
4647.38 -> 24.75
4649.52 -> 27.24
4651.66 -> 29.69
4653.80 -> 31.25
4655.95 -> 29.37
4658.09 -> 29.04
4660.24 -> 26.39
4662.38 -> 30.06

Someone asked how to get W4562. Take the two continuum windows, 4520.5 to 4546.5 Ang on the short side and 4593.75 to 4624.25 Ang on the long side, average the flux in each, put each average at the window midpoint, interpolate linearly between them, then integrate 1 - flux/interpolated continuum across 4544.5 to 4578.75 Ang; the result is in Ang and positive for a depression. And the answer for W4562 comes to -3.3 Ang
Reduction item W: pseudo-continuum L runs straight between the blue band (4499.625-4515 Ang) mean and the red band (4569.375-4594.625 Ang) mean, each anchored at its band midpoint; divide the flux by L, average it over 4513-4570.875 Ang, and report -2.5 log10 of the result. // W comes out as 0.12 mag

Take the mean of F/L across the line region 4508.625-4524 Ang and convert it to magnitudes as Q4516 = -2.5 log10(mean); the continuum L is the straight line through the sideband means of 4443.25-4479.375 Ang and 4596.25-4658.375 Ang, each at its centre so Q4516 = 0.10 mag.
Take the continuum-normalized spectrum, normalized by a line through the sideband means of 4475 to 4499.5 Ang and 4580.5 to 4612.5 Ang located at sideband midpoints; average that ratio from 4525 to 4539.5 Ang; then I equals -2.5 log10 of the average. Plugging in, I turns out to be 0.36 mag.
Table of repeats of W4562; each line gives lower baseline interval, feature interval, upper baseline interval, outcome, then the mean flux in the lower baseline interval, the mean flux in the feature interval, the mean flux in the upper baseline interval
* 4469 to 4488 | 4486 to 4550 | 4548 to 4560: 4.3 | 24.1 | 22.3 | 23.8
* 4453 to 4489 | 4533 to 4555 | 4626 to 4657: 2.2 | 24.1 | 22.7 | 26.7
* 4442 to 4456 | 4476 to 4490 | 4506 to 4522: -0.8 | 23.4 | 24.4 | 22.8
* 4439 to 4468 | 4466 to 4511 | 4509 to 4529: -3.7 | 23.6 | 24.1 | 21.1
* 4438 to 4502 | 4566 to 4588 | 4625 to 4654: 1.2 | 23.6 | 24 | 26.4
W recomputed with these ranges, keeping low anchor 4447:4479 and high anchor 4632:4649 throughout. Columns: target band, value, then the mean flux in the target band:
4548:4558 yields 0.06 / 23.3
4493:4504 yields 0.08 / 22.5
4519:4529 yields 0.23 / 19.6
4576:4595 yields -0.04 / 25.7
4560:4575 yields 0.07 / 23.2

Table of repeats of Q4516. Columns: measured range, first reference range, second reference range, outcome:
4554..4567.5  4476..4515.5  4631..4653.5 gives 0.026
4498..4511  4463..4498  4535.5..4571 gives -0.012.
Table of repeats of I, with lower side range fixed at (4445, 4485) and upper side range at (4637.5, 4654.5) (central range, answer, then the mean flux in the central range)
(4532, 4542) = 0.28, 19.3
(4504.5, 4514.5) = 0.04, 23.5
